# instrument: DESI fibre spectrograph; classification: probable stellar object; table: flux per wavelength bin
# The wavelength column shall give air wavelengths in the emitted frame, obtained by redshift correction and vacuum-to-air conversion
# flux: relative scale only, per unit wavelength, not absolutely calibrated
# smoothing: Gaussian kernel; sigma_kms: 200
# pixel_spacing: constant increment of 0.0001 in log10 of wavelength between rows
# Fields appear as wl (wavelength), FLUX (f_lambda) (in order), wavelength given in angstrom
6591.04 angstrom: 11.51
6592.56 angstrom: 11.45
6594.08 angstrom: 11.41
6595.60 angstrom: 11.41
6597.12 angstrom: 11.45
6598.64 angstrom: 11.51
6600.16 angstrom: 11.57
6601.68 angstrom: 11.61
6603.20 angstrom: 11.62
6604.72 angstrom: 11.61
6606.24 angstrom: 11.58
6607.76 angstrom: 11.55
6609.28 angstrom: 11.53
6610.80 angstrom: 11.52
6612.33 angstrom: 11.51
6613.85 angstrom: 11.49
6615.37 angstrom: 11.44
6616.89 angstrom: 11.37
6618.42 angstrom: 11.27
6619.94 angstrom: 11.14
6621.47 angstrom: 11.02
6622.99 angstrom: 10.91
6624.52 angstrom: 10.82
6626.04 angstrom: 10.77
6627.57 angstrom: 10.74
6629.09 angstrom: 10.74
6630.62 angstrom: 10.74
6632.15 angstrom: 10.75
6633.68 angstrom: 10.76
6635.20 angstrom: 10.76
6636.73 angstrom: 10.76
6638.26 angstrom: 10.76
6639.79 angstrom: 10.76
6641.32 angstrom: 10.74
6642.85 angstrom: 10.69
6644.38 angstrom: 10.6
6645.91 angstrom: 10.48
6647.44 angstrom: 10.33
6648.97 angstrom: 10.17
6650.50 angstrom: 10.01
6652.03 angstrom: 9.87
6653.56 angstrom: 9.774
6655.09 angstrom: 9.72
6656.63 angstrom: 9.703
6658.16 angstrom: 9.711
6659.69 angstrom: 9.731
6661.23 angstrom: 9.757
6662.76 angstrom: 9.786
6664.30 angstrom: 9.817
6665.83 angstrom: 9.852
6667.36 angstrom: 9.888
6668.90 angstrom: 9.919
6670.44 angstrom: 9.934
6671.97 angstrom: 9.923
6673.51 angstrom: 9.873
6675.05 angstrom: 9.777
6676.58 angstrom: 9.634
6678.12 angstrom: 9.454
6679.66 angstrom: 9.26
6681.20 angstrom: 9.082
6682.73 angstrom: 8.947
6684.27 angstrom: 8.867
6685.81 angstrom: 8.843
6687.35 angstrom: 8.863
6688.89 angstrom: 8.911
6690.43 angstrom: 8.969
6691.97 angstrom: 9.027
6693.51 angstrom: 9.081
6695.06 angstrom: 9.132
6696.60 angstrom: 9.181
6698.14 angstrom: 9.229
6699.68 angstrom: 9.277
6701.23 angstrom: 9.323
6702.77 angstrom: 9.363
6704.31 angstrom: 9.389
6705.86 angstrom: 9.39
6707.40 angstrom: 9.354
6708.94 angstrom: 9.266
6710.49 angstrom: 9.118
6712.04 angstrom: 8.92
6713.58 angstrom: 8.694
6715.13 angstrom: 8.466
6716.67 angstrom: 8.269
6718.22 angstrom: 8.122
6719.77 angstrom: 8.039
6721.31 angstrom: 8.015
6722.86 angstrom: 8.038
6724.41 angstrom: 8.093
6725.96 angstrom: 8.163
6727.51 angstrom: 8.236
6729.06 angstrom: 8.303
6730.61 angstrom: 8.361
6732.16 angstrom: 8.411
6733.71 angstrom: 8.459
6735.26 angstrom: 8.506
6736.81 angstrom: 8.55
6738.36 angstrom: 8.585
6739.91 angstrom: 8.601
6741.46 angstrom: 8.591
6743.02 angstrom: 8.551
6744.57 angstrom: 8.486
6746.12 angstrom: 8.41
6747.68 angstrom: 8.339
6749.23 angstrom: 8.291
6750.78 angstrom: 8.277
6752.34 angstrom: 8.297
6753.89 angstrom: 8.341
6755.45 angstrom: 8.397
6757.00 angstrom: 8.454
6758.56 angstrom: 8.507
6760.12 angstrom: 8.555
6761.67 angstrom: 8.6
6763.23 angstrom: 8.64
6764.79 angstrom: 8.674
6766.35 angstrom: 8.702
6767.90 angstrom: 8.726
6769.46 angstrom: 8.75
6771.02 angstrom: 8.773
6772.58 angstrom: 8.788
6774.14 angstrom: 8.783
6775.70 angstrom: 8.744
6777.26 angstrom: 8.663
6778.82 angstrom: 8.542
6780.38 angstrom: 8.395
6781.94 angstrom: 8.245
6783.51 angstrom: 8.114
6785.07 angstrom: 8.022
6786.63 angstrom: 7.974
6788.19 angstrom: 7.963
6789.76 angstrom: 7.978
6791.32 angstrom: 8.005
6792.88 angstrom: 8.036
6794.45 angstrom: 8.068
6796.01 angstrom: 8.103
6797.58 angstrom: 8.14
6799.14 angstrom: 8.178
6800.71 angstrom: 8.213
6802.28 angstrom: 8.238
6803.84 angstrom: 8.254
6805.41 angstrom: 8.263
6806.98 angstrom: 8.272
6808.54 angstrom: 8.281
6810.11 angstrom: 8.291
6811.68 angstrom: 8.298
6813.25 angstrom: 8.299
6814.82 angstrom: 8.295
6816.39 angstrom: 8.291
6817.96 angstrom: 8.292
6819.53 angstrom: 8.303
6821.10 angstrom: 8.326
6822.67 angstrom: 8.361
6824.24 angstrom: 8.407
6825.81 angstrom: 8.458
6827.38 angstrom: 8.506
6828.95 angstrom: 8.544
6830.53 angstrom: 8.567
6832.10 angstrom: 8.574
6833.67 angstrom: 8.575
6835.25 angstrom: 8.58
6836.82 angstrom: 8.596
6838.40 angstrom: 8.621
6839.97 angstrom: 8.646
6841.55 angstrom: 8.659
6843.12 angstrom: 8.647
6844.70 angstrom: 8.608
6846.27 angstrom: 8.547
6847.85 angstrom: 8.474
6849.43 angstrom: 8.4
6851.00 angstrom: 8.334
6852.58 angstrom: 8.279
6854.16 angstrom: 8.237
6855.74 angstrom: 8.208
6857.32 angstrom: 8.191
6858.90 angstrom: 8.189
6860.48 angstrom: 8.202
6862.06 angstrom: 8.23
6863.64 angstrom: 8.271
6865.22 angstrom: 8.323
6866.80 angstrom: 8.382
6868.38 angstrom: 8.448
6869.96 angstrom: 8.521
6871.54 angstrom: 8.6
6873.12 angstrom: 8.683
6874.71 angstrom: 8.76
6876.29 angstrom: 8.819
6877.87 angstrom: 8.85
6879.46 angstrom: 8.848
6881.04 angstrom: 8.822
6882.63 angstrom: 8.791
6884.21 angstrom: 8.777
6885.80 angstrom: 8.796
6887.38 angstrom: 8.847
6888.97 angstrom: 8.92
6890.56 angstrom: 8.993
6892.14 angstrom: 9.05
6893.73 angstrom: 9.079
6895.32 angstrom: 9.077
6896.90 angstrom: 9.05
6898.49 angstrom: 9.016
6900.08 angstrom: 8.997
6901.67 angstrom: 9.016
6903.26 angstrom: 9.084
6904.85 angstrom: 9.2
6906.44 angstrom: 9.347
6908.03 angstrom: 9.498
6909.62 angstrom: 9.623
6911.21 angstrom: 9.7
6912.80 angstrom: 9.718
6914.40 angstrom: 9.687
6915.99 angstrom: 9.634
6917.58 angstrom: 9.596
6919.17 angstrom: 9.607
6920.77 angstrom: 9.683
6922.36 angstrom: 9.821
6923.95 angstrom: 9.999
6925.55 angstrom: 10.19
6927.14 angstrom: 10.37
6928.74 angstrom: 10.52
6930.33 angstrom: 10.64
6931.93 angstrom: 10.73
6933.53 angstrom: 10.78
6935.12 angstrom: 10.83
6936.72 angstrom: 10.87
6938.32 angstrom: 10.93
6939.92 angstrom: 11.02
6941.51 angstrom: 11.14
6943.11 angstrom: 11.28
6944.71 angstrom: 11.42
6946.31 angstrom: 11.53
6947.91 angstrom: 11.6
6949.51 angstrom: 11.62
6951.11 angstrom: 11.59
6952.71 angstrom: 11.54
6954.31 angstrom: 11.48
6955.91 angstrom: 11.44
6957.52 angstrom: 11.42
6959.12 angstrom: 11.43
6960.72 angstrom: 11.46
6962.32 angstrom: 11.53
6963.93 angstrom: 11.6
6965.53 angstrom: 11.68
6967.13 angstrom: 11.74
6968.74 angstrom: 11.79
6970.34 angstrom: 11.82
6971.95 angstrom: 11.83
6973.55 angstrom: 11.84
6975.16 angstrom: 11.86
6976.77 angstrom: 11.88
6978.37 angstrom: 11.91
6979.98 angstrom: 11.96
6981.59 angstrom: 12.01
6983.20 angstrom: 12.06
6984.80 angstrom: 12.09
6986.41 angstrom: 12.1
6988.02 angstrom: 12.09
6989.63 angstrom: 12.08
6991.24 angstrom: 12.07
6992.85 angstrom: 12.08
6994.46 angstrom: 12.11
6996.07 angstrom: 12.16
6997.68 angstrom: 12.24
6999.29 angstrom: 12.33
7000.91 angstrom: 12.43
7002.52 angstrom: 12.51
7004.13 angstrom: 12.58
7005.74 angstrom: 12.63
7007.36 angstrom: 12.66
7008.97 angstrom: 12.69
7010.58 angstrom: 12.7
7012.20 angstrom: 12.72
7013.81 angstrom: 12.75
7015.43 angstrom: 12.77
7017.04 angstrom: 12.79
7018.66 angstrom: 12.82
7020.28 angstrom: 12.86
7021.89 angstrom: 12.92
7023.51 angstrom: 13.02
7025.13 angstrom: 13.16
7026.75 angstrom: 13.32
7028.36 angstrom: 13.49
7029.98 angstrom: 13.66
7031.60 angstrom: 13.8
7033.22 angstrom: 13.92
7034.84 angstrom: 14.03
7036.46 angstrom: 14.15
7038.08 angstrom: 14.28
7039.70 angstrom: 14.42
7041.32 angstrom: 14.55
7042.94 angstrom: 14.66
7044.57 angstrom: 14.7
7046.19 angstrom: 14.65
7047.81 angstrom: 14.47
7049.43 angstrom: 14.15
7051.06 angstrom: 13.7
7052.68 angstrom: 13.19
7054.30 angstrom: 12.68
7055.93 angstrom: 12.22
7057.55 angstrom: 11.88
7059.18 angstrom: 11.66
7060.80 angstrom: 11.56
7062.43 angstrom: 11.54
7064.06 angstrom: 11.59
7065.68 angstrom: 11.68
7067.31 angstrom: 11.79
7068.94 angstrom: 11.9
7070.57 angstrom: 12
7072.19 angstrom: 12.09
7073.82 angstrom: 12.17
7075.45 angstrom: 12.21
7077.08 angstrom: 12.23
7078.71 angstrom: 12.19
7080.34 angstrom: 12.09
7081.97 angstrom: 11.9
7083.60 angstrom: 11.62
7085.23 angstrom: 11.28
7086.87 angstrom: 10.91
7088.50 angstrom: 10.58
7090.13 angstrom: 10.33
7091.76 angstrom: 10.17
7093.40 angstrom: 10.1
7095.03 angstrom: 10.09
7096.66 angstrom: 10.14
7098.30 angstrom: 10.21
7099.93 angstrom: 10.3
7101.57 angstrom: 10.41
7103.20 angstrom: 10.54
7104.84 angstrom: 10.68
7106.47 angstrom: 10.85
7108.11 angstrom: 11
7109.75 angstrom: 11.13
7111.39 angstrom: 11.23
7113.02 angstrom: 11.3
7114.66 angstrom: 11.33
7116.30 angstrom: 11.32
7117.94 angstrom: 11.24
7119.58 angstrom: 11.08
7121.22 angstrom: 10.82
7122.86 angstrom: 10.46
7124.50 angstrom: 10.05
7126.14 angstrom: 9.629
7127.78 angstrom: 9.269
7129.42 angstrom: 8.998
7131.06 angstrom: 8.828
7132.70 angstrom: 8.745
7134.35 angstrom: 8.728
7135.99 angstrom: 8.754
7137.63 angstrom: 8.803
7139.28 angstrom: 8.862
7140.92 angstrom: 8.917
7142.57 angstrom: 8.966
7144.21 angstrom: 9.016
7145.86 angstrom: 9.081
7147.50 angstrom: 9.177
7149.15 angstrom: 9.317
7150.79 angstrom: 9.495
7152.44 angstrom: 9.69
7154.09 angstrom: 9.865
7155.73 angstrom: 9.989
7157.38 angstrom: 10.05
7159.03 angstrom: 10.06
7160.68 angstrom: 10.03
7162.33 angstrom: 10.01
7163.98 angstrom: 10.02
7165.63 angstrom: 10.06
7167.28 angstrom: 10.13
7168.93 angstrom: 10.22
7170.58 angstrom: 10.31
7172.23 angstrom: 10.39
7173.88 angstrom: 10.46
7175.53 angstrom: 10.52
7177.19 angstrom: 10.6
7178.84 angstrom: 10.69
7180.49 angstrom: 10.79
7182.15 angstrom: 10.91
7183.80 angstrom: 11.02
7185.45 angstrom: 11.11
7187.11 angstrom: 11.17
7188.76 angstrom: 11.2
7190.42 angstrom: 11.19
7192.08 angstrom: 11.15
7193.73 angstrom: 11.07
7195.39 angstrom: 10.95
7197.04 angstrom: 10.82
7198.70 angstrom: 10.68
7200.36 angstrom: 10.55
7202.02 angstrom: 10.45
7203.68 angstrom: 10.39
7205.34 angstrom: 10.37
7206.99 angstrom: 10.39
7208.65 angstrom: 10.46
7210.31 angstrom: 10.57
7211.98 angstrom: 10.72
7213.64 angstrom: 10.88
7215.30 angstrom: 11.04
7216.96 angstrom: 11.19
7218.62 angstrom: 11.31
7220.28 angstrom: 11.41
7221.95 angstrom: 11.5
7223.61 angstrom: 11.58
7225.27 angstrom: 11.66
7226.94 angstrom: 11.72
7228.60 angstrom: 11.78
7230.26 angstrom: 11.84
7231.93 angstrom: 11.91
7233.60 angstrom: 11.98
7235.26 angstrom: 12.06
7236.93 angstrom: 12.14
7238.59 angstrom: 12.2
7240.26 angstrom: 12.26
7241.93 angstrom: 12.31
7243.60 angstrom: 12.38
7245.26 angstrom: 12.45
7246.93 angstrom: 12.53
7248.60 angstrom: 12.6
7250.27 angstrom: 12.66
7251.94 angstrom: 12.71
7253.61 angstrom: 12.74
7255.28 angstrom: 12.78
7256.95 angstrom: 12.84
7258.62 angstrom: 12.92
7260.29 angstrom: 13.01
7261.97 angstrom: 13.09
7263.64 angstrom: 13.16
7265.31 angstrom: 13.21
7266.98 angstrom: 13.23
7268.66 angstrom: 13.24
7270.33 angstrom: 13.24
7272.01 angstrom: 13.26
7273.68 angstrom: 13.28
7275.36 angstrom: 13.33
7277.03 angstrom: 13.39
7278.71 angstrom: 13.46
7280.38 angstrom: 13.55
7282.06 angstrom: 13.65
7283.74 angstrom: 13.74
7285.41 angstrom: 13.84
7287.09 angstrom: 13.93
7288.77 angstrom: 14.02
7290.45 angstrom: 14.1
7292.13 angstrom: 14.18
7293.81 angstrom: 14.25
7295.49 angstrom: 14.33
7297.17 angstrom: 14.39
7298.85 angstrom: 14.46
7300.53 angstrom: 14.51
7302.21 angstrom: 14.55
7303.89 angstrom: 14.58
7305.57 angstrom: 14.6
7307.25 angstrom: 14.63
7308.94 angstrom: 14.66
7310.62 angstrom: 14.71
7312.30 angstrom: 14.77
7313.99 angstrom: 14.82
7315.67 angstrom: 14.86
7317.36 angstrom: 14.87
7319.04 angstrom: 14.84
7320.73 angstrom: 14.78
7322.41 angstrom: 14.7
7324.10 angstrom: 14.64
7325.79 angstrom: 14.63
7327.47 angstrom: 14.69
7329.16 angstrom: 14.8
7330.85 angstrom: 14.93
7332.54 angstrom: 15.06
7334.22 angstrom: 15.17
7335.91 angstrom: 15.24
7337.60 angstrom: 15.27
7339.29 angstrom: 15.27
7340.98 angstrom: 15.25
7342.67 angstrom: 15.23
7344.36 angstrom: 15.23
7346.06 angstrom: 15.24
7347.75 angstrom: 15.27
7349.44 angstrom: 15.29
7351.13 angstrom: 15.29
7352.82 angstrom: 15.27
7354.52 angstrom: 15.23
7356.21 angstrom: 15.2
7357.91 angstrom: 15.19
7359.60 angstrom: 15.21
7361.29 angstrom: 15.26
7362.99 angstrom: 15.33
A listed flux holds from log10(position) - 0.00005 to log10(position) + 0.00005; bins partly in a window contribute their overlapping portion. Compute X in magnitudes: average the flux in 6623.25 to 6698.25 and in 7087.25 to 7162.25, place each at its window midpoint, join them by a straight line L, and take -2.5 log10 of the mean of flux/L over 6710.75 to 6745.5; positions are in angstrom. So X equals 0.181 mag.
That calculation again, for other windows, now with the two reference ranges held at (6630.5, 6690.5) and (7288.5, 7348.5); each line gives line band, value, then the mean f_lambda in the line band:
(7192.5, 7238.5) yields 0.24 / 11.2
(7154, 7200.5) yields 0.28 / 10.6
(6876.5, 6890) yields 0.29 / 8.83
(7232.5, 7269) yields 0.13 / 12.6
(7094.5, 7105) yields 0.26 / 10.3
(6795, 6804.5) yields 0.31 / 8.19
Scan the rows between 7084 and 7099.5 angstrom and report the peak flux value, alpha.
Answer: 11.28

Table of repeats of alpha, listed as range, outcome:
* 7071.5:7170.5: 12.23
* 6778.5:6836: 8.58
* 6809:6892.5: 9.05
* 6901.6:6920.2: 9.718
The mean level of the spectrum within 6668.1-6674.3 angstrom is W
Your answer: 9.9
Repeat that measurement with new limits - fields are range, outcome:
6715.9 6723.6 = 8.1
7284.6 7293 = 14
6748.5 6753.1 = 8.29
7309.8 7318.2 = 14.8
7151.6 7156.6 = 9.85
